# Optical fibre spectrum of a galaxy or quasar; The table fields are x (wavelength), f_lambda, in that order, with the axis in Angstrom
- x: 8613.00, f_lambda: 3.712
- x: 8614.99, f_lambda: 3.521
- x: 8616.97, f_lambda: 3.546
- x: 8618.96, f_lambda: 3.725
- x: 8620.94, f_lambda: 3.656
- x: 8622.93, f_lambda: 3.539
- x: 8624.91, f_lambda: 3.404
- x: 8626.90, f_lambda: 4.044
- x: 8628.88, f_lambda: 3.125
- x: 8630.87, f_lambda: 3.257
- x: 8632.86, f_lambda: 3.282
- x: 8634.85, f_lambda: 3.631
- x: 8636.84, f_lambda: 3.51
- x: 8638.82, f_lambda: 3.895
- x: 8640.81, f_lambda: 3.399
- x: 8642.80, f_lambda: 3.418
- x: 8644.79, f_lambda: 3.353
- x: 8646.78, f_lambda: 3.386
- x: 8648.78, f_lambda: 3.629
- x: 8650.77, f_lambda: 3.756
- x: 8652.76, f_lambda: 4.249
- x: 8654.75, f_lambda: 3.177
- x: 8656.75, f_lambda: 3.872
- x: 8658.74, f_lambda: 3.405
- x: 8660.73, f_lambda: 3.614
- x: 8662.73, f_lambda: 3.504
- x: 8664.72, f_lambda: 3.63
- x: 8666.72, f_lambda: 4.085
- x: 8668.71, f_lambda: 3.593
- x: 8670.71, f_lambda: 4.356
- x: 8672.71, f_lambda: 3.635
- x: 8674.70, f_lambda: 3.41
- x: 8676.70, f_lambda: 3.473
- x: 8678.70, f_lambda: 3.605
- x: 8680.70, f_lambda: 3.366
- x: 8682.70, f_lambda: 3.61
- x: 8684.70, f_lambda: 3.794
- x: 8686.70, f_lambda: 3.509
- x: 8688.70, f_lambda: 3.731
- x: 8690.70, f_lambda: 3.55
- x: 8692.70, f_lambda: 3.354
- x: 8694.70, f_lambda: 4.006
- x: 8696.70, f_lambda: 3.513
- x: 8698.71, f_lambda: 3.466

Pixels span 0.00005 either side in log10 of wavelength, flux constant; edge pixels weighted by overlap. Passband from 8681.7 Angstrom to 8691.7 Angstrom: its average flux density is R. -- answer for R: 3.64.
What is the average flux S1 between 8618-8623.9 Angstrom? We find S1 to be 3.64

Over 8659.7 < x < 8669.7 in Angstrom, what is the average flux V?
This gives 3.69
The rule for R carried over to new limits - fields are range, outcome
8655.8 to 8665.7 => 3.61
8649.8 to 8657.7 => 3.76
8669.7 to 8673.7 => 3.99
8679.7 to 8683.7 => 3.49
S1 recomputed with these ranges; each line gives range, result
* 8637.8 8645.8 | 3.52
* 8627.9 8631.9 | 3.19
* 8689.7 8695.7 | 3.64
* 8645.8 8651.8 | 3.59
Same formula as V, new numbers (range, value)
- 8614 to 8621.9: 3.61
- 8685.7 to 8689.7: 3.62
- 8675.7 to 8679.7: 3.54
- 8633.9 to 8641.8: 3.61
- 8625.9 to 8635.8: 3.47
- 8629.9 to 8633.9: 3.27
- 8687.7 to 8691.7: 3.64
